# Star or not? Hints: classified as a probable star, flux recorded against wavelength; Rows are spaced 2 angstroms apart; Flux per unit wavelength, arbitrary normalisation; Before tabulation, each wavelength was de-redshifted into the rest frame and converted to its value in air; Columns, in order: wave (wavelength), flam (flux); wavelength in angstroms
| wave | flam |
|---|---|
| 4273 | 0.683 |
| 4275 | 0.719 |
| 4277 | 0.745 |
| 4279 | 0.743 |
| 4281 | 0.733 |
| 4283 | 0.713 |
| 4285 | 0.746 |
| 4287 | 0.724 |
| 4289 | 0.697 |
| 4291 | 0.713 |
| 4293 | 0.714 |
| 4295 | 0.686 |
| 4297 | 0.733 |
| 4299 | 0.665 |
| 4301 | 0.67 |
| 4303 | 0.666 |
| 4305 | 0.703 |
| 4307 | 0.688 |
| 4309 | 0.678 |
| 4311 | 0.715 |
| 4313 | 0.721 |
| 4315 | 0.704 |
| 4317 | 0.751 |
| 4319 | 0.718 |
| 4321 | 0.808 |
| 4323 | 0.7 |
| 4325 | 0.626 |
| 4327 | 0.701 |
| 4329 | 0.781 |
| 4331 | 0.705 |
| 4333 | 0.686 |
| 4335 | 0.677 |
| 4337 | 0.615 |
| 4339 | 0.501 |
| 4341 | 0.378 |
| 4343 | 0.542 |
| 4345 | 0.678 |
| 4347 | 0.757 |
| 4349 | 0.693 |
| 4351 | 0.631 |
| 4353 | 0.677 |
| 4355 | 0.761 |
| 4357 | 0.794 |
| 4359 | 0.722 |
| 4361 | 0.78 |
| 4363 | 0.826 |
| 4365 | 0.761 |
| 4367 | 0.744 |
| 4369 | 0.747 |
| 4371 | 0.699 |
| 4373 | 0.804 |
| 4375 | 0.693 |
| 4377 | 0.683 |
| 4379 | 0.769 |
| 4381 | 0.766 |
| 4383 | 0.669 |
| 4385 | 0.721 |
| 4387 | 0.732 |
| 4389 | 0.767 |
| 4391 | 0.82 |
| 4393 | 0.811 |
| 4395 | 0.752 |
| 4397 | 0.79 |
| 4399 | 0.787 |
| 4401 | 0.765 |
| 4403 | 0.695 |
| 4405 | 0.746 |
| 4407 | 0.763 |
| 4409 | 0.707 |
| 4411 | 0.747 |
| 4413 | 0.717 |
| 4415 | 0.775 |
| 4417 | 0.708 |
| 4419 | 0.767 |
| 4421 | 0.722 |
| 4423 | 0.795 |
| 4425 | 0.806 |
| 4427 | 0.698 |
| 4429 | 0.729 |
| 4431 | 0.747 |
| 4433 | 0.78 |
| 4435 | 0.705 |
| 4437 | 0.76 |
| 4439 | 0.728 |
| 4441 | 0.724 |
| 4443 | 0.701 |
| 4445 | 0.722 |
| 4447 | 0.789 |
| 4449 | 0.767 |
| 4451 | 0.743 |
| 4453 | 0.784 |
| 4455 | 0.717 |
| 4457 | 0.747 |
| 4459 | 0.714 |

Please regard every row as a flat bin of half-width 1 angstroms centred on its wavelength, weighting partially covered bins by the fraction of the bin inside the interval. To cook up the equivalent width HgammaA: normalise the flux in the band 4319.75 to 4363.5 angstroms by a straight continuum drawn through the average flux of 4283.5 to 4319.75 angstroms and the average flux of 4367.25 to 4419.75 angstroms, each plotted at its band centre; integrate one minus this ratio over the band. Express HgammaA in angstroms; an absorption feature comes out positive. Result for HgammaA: 2.5 angstroms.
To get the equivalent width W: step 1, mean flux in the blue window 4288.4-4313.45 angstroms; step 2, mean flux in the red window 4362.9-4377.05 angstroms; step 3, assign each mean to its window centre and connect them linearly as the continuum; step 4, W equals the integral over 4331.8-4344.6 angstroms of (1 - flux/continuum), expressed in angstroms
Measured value 2.6 angstroms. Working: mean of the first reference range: 0.696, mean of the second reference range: 0.744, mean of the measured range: 0.574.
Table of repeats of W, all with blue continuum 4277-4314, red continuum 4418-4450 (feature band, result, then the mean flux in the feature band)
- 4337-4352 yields 2.6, 0.598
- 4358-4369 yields -0.6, 0.765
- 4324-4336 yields 0.3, 0.696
